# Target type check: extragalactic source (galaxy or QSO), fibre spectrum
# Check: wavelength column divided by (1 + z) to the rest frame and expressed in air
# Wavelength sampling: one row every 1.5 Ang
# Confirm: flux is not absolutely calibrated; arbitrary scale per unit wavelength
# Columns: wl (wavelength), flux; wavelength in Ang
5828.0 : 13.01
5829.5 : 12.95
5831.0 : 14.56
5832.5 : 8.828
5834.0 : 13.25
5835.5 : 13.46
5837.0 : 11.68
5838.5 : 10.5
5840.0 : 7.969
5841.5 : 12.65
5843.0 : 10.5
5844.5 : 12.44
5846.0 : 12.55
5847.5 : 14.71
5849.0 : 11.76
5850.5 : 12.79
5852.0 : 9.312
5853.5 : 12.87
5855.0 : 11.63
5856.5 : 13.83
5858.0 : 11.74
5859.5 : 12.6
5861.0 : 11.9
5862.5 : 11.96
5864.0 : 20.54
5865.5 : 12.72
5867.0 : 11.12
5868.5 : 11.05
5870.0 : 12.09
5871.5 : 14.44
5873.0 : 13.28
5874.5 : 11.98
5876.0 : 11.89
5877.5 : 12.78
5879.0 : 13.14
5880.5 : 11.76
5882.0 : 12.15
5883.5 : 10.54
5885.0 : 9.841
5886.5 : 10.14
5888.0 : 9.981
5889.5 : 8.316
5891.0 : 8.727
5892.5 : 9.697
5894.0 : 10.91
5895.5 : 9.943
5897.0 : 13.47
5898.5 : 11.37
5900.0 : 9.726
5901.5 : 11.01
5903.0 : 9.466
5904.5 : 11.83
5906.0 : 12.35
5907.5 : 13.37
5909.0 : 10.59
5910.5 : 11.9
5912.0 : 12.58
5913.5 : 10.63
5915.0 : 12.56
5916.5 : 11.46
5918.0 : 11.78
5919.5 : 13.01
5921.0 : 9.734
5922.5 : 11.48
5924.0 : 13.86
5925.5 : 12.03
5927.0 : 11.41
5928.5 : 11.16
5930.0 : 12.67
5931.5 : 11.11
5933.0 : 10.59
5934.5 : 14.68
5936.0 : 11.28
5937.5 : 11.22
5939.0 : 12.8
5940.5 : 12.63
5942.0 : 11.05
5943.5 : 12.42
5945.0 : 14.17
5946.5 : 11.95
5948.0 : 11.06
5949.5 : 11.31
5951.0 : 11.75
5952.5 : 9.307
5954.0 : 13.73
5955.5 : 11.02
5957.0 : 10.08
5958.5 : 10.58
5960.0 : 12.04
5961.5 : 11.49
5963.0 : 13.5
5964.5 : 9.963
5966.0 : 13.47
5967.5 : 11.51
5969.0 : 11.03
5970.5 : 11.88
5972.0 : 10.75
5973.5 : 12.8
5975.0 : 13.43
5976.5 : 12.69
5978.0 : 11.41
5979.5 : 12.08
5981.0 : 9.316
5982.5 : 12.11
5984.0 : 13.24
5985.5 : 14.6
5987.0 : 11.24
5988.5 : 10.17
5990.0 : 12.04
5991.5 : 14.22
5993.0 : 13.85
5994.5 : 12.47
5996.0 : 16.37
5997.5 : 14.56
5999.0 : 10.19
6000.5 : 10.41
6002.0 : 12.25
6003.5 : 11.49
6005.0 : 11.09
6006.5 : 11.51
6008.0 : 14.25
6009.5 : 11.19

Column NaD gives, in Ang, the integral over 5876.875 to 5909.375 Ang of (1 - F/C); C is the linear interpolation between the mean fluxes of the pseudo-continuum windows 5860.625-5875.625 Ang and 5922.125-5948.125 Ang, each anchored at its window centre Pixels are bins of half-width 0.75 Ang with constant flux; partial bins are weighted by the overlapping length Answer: 4.5 Ang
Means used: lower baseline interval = 13.1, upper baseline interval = 12.1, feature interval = 11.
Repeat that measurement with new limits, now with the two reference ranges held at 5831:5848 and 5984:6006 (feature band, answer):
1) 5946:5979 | 1.8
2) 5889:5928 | 2.6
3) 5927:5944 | 0.4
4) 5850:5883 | -2.0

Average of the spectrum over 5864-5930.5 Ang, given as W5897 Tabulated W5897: 11.6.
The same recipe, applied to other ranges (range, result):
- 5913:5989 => 11.8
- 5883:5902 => 10.3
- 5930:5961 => 11.8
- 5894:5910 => 11.3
